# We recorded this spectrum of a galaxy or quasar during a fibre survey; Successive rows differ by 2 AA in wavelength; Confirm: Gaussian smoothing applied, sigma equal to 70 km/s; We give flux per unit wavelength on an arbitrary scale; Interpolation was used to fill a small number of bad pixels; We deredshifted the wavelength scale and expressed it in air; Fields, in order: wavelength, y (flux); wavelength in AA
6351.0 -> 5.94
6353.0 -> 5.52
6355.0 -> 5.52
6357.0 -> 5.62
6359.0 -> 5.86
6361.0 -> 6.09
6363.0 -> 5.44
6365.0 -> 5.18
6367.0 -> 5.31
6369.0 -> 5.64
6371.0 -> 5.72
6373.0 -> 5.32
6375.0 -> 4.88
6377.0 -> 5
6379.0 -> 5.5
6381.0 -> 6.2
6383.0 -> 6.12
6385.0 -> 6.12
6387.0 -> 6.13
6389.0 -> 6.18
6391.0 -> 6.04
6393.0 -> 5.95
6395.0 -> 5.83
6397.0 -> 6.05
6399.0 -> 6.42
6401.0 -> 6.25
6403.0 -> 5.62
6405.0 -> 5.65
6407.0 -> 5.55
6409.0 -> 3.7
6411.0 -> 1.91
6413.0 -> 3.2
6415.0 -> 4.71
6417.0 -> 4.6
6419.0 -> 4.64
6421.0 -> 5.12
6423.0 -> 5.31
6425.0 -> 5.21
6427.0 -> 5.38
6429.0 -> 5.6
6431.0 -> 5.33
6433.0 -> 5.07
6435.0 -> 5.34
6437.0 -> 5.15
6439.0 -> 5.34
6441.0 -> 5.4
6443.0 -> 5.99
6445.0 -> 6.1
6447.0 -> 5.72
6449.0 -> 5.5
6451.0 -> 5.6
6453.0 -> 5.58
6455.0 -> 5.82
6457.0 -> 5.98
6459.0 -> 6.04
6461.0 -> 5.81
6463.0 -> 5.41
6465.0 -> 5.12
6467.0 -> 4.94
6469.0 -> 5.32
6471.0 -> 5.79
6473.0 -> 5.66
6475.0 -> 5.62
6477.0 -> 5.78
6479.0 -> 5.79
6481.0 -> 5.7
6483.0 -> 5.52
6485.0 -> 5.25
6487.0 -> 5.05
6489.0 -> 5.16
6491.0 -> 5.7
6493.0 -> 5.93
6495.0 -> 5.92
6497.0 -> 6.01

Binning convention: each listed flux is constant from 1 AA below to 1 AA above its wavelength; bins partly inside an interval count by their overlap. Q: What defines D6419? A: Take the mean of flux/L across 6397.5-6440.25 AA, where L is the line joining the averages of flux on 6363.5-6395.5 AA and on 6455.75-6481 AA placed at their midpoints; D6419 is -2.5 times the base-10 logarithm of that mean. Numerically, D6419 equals 0.13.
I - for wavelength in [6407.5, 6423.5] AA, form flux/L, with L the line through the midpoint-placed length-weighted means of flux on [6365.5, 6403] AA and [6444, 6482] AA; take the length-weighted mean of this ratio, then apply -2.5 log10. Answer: 0.35 mag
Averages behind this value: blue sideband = 5.8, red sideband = 5.65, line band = 4.16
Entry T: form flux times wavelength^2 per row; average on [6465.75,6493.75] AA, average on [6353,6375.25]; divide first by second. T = 1.0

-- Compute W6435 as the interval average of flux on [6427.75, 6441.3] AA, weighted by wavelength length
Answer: 5.32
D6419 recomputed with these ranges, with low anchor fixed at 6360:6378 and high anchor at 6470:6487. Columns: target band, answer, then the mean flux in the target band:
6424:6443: 0.034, 5.35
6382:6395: -0.120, 6.07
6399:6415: 0.169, 4.68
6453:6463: -0.050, 5.83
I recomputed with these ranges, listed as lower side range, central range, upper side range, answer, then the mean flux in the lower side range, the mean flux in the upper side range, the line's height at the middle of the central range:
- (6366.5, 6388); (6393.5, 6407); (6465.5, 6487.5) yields -0.063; 5.64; 5.49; 5.6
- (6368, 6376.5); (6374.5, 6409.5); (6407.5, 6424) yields -0.196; 5.37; 4.19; 4.83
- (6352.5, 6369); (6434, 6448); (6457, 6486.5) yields -0.003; 5.57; 5.56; 5.56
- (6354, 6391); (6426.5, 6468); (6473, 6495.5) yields 0.014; 5.67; 5.58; 5.61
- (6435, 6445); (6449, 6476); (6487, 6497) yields -0.003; 5.52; 5.65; 5.58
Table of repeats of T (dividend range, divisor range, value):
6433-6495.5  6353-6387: 1.02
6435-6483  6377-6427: 1.07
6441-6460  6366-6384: 1.07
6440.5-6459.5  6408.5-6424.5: 1.39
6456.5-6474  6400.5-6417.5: 1.25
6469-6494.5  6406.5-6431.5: 1.23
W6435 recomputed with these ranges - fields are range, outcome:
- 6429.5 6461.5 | 5.61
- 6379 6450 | 5.39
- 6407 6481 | 5.25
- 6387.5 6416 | 5.23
